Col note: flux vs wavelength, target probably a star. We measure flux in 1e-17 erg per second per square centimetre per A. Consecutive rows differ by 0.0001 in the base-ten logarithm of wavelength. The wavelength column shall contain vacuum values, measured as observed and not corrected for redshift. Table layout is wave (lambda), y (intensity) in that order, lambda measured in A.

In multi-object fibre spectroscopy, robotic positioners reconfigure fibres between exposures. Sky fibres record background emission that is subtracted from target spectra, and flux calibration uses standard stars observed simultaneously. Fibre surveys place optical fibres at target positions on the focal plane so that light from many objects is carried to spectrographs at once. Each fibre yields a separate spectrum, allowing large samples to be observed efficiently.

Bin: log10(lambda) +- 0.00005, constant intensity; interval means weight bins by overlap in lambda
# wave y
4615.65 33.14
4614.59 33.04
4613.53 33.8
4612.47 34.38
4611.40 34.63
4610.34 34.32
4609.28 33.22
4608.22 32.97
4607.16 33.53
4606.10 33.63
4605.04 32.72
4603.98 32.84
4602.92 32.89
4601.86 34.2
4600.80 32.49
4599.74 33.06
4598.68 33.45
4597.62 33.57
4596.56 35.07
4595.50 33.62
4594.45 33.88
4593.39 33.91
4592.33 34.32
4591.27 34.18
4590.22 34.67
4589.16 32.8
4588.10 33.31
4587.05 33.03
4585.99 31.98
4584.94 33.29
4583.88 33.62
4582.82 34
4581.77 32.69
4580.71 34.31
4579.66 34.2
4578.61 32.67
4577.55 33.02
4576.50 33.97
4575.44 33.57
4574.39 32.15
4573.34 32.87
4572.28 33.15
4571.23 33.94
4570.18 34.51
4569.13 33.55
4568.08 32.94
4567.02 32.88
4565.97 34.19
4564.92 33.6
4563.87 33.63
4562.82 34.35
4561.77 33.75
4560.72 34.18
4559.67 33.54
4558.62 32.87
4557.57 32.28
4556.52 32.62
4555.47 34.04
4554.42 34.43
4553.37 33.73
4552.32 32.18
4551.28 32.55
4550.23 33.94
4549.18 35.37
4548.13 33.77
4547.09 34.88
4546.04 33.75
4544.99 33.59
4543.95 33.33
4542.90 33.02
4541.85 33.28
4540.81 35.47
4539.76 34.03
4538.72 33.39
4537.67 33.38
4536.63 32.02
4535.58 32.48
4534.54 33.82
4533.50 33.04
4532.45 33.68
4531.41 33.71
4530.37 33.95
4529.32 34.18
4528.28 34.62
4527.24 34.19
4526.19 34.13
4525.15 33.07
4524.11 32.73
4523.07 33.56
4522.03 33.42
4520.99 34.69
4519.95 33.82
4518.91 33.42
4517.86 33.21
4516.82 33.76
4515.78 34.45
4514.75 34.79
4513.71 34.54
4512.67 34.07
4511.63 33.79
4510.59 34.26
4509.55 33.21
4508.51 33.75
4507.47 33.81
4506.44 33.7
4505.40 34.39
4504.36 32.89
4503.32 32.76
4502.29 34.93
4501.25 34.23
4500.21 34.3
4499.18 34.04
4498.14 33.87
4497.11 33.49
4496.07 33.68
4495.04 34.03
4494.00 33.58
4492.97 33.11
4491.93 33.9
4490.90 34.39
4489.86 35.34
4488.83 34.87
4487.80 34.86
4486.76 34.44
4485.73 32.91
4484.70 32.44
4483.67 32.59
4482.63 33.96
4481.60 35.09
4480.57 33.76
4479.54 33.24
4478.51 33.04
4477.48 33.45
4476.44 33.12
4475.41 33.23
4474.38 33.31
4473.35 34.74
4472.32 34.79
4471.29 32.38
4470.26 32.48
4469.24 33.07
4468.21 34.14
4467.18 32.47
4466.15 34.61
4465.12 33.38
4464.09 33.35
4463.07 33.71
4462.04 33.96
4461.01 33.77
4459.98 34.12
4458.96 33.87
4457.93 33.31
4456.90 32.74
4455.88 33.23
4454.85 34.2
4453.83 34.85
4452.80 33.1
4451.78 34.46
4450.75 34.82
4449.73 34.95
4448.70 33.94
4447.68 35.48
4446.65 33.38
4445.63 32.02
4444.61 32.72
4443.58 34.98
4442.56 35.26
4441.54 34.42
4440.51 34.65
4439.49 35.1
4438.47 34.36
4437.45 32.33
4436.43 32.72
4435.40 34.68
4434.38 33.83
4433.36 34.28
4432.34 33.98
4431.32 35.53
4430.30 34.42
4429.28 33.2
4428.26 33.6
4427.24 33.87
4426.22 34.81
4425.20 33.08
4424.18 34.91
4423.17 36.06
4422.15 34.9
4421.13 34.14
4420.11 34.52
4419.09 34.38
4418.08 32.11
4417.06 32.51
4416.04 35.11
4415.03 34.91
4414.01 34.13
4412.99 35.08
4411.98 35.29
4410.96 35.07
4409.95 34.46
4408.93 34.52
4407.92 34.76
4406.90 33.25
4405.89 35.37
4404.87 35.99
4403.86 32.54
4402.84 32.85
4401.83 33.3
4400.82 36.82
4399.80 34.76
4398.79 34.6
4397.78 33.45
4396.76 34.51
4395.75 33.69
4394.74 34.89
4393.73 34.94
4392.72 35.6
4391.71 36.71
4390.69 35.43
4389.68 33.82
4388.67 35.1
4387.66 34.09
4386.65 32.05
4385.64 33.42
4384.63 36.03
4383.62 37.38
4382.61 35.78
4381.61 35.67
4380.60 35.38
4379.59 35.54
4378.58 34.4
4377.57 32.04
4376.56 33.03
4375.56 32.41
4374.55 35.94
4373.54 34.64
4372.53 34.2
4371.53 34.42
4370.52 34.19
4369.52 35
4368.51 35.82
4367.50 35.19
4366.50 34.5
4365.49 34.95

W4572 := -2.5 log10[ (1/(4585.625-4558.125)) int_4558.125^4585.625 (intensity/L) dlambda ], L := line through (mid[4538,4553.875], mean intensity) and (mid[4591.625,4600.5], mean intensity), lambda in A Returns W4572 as 0.01 mag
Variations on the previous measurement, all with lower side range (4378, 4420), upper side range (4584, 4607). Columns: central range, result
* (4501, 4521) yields 0.00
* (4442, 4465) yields 0.01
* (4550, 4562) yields 0.01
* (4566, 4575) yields 0.01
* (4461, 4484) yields 0.02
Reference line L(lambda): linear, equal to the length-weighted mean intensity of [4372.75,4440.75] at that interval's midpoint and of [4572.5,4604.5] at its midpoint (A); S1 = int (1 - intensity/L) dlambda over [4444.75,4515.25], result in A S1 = 0.49 A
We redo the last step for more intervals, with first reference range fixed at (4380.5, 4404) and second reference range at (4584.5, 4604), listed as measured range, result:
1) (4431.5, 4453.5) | 0.2 A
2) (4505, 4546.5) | 0.2 A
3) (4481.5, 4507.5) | 0.2 A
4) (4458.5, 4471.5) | 0.3 A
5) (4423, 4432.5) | 0.1 A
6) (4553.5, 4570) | 0.1 A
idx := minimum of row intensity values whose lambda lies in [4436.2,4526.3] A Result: 32.02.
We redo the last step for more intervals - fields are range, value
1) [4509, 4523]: 33.21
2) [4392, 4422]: 32.11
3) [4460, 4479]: 32.38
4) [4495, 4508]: 32.76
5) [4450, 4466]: 32.74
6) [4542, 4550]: 33.02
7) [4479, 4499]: 32.44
